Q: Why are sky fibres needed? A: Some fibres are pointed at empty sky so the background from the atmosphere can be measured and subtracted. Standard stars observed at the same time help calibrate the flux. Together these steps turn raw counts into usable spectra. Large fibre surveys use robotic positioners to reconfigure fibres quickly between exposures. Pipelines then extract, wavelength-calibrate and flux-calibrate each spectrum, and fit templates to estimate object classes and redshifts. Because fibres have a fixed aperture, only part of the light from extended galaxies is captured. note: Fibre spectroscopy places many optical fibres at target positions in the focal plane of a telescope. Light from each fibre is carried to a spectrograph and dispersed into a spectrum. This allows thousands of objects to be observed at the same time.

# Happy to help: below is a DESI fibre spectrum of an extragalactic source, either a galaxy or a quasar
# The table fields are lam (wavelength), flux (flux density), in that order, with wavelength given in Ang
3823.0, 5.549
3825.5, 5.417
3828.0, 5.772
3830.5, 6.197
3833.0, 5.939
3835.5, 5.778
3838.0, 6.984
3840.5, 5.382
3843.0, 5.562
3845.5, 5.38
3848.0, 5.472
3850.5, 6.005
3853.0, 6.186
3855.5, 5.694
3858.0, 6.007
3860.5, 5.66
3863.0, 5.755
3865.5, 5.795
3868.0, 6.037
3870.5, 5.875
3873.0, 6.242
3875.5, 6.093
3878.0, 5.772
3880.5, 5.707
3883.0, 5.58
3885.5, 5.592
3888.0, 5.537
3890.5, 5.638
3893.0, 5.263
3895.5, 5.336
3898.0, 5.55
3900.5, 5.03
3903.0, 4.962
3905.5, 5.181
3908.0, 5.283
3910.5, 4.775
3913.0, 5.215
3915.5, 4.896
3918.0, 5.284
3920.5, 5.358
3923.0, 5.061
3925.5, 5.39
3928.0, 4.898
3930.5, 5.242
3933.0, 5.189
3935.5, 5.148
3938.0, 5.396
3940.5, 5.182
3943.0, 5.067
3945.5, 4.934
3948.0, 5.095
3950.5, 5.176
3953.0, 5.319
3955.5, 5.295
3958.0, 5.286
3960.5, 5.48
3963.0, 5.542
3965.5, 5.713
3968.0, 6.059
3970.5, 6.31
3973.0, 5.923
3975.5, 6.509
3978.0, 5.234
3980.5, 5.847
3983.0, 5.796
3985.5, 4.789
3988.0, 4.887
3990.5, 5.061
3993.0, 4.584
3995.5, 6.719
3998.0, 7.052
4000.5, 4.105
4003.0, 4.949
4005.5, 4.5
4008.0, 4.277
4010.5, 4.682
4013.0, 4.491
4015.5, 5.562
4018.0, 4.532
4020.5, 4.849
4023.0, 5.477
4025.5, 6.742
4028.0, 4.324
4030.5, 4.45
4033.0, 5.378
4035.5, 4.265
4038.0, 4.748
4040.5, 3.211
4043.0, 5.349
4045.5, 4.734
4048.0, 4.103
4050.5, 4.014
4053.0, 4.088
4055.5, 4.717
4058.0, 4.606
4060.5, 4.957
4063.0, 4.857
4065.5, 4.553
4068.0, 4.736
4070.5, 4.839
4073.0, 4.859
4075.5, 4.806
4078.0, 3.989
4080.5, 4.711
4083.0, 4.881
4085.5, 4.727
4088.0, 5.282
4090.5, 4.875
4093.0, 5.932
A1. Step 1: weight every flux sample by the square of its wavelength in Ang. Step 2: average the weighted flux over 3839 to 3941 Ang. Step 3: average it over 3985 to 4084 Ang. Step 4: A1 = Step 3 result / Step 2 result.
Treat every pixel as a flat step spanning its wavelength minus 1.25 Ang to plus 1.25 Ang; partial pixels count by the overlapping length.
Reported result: 0.9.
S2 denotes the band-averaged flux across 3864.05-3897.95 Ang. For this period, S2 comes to 5.72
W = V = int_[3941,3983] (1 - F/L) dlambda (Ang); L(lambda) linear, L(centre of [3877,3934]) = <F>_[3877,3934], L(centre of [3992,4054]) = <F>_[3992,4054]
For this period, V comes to -3.9 Ang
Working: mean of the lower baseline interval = 5.29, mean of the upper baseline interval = 4.85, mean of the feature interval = 5.55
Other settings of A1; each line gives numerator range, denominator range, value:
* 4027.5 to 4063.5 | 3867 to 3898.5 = 0.86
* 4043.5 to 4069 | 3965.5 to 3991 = 0.84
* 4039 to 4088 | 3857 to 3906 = 0.89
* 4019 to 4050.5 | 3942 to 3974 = 0.90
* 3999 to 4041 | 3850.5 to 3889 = 0.88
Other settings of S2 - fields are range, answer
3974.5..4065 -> 4.95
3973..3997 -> 5.53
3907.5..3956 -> 5.16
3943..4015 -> 5.34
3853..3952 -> 5.42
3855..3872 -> 5.84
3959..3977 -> 5.92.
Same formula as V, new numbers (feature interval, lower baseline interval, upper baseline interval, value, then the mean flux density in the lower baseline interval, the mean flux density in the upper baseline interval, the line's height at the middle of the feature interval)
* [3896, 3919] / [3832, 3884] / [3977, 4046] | 1.9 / 5.85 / 5.02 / 5.59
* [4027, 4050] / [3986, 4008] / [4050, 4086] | 1.7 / 5.16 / 4.63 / 4.85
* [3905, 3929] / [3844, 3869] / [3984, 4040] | 1.5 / 5.79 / 5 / 5.48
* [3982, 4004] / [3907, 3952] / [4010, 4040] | -1.5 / 5.14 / 4.92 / 5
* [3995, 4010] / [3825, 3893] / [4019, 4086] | -0.5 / 5.81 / 4.7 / 4.99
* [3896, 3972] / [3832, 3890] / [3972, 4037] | 3.0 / 5.82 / 5.19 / 5.5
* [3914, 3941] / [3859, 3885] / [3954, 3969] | 2.3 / 5.85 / 5.55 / 5.66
